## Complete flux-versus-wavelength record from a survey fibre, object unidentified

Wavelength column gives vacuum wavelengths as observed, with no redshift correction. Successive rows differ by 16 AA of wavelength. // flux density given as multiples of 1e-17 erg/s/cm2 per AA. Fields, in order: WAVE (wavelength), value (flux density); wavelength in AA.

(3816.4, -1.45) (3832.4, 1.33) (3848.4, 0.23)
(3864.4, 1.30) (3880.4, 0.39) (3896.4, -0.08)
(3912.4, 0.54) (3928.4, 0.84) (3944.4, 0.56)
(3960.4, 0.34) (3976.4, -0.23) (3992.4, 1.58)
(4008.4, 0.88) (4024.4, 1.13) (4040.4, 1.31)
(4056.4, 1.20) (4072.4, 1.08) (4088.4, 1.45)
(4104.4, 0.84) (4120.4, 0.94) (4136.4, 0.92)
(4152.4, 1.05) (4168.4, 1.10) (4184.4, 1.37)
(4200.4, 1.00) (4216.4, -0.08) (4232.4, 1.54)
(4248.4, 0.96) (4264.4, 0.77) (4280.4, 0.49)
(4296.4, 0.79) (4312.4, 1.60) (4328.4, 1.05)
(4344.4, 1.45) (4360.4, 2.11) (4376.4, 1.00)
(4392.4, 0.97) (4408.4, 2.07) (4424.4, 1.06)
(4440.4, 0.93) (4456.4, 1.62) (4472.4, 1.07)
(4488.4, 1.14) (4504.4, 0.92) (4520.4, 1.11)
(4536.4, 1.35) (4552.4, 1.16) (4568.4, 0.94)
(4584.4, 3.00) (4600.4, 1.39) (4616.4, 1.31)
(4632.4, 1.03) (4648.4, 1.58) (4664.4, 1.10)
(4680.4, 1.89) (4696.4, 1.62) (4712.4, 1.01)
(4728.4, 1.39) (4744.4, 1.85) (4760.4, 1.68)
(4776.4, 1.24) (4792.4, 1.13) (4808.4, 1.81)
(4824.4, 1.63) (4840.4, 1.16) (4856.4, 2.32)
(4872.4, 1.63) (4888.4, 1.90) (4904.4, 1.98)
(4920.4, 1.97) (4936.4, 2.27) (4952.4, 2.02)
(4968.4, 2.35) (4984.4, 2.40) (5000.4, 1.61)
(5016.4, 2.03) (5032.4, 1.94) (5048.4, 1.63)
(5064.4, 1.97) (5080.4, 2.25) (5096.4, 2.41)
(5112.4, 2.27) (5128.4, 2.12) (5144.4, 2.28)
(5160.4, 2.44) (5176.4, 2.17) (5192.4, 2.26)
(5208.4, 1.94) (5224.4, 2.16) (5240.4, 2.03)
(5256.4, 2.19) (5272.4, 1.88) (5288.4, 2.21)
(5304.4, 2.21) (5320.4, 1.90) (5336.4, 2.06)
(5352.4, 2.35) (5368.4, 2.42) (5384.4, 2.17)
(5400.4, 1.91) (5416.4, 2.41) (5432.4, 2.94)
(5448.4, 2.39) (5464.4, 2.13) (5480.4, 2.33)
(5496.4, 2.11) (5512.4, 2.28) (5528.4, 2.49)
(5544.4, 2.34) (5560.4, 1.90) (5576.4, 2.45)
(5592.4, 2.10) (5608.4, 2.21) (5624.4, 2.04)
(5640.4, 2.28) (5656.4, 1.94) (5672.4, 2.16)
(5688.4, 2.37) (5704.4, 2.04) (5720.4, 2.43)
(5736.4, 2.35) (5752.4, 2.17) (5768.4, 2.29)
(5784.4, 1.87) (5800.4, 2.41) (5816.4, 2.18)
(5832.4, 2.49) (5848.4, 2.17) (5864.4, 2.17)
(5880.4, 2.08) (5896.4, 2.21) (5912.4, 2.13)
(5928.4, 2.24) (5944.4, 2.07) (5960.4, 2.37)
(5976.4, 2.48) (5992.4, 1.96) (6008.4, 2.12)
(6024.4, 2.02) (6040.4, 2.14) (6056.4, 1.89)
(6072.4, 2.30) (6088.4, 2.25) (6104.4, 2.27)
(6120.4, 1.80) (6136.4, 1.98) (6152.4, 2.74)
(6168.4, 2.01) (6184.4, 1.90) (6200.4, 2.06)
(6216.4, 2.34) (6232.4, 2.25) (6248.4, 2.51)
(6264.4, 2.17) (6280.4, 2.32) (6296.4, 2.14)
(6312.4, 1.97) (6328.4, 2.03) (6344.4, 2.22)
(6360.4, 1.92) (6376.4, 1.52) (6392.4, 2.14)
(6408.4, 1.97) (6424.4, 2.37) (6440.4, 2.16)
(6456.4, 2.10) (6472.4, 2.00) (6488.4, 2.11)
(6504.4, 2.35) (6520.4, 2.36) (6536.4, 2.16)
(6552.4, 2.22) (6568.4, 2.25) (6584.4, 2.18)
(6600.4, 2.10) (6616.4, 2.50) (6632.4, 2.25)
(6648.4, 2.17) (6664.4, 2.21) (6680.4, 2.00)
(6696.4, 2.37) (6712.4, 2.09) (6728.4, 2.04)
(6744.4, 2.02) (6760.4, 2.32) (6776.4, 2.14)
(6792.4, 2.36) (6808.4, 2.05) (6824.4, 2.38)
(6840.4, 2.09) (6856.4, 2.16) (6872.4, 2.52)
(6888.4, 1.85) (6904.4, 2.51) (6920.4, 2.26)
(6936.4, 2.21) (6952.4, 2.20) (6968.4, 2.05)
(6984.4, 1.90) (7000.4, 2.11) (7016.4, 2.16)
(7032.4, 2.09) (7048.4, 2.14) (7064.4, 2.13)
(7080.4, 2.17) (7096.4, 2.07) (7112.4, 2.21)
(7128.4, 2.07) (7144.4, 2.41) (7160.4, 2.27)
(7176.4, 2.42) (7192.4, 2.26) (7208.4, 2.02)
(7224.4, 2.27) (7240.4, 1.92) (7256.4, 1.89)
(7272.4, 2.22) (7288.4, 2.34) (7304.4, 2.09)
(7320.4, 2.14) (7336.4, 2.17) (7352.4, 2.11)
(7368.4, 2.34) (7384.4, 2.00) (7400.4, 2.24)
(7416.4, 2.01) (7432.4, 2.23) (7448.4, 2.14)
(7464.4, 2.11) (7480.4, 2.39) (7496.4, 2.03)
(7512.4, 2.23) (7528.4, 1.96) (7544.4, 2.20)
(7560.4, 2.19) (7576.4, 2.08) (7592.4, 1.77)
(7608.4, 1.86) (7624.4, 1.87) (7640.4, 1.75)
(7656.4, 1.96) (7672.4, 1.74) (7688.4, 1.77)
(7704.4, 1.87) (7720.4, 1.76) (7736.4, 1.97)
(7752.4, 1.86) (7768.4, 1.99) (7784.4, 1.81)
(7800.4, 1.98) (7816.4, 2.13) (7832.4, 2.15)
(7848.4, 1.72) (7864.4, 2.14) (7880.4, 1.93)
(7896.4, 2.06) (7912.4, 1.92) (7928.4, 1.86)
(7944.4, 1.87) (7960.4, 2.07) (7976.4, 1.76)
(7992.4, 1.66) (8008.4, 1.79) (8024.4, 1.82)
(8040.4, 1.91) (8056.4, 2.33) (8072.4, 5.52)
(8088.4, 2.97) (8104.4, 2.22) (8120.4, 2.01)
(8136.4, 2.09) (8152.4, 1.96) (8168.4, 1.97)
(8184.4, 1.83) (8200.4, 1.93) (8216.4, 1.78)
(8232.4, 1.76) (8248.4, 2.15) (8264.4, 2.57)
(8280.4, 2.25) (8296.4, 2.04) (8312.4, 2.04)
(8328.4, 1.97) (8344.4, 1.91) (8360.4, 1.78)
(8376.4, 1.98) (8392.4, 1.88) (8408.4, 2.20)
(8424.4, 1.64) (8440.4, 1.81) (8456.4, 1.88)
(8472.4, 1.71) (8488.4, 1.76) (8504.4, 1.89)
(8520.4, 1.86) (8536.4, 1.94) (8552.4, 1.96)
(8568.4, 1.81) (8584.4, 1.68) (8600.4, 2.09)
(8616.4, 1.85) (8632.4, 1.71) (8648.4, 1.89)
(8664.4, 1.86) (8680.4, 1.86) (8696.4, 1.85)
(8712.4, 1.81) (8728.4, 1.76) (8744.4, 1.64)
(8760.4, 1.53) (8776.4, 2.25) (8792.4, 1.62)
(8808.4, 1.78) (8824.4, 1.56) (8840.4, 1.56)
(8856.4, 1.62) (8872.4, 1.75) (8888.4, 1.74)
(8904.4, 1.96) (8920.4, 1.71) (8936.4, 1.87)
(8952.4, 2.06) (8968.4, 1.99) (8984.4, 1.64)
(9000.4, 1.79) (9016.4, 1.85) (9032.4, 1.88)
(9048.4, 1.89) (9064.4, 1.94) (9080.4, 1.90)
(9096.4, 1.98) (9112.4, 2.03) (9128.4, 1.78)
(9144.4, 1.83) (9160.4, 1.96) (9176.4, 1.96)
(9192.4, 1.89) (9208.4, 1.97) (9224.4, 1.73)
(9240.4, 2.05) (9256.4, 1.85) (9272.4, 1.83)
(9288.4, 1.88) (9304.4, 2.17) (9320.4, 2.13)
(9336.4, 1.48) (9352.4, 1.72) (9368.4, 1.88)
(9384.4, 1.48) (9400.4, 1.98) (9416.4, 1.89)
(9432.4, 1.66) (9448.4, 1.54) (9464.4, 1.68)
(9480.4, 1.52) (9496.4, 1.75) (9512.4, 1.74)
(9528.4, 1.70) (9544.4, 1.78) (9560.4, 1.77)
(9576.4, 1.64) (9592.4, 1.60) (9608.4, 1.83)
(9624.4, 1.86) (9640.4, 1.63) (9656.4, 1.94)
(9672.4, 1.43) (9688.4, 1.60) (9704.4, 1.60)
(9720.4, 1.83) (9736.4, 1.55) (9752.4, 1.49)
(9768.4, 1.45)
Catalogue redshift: 0.229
